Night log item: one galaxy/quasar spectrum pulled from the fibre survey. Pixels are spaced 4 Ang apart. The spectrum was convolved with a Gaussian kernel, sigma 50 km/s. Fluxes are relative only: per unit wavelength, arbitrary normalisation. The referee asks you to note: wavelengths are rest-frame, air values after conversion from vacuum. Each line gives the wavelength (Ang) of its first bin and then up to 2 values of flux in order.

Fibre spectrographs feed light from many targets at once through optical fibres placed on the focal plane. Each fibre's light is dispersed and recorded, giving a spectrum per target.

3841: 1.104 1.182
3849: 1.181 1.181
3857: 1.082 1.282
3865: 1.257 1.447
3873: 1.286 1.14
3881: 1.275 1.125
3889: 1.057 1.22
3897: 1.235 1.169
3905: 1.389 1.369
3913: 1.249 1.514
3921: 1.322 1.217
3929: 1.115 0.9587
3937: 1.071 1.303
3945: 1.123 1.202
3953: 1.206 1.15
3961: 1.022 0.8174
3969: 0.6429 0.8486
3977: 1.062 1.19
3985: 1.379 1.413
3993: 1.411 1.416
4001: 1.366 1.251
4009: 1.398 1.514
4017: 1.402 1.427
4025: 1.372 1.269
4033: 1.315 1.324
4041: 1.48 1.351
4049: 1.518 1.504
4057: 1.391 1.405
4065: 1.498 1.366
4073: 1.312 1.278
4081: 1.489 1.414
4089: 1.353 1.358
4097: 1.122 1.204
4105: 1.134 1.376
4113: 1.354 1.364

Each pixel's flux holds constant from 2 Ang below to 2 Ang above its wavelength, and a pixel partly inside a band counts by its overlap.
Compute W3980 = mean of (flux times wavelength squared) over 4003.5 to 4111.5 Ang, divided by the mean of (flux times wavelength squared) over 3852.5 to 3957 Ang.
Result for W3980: 1.2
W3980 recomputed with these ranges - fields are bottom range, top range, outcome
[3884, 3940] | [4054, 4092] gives 1.24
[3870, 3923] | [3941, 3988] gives 0.88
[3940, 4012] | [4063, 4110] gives 1.18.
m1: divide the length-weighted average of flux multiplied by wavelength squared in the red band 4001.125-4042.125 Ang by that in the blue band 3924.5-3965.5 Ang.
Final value 1.28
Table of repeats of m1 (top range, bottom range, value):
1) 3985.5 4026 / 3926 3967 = 1.31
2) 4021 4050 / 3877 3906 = 1.23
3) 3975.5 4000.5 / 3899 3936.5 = 1.10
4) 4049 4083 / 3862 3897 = 1.26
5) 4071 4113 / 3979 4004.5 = 1.01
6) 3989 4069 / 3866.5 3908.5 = 1.21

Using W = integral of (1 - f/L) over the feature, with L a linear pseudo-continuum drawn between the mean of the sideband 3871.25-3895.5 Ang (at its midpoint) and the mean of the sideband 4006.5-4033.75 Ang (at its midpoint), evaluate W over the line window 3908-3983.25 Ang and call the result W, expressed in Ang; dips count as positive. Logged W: 8.8 Ang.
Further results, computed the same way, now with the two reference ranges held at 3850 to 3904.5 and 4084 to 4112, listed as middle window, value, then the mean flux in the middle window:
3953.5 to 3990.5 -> 5.46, 1.06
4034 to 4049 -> -1.61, 1.4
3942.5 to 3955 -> 0.55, 1.18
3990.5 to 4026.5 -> -4.10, 1.4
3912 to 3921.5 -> -1.18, 1.38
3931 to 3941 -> 1.30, 1.07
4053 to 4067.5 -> -1.96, 1.44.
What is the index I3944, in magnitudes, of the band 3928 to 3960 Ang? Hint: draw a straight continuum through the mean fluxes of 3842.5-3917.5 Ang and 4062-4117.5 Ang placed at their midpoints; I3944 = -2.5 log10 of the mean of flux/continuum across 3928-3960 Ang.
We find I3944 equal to 0.12 mag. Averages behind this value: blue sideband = 1.24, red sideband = 1.33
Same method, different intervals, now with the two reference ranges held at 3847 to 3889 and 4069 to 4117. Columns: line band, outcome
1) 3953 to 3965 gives 0.18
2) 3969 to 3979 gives 0.38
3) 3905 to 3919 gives -0.12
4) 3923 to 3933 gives 0.11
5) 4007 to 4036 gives -0.08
